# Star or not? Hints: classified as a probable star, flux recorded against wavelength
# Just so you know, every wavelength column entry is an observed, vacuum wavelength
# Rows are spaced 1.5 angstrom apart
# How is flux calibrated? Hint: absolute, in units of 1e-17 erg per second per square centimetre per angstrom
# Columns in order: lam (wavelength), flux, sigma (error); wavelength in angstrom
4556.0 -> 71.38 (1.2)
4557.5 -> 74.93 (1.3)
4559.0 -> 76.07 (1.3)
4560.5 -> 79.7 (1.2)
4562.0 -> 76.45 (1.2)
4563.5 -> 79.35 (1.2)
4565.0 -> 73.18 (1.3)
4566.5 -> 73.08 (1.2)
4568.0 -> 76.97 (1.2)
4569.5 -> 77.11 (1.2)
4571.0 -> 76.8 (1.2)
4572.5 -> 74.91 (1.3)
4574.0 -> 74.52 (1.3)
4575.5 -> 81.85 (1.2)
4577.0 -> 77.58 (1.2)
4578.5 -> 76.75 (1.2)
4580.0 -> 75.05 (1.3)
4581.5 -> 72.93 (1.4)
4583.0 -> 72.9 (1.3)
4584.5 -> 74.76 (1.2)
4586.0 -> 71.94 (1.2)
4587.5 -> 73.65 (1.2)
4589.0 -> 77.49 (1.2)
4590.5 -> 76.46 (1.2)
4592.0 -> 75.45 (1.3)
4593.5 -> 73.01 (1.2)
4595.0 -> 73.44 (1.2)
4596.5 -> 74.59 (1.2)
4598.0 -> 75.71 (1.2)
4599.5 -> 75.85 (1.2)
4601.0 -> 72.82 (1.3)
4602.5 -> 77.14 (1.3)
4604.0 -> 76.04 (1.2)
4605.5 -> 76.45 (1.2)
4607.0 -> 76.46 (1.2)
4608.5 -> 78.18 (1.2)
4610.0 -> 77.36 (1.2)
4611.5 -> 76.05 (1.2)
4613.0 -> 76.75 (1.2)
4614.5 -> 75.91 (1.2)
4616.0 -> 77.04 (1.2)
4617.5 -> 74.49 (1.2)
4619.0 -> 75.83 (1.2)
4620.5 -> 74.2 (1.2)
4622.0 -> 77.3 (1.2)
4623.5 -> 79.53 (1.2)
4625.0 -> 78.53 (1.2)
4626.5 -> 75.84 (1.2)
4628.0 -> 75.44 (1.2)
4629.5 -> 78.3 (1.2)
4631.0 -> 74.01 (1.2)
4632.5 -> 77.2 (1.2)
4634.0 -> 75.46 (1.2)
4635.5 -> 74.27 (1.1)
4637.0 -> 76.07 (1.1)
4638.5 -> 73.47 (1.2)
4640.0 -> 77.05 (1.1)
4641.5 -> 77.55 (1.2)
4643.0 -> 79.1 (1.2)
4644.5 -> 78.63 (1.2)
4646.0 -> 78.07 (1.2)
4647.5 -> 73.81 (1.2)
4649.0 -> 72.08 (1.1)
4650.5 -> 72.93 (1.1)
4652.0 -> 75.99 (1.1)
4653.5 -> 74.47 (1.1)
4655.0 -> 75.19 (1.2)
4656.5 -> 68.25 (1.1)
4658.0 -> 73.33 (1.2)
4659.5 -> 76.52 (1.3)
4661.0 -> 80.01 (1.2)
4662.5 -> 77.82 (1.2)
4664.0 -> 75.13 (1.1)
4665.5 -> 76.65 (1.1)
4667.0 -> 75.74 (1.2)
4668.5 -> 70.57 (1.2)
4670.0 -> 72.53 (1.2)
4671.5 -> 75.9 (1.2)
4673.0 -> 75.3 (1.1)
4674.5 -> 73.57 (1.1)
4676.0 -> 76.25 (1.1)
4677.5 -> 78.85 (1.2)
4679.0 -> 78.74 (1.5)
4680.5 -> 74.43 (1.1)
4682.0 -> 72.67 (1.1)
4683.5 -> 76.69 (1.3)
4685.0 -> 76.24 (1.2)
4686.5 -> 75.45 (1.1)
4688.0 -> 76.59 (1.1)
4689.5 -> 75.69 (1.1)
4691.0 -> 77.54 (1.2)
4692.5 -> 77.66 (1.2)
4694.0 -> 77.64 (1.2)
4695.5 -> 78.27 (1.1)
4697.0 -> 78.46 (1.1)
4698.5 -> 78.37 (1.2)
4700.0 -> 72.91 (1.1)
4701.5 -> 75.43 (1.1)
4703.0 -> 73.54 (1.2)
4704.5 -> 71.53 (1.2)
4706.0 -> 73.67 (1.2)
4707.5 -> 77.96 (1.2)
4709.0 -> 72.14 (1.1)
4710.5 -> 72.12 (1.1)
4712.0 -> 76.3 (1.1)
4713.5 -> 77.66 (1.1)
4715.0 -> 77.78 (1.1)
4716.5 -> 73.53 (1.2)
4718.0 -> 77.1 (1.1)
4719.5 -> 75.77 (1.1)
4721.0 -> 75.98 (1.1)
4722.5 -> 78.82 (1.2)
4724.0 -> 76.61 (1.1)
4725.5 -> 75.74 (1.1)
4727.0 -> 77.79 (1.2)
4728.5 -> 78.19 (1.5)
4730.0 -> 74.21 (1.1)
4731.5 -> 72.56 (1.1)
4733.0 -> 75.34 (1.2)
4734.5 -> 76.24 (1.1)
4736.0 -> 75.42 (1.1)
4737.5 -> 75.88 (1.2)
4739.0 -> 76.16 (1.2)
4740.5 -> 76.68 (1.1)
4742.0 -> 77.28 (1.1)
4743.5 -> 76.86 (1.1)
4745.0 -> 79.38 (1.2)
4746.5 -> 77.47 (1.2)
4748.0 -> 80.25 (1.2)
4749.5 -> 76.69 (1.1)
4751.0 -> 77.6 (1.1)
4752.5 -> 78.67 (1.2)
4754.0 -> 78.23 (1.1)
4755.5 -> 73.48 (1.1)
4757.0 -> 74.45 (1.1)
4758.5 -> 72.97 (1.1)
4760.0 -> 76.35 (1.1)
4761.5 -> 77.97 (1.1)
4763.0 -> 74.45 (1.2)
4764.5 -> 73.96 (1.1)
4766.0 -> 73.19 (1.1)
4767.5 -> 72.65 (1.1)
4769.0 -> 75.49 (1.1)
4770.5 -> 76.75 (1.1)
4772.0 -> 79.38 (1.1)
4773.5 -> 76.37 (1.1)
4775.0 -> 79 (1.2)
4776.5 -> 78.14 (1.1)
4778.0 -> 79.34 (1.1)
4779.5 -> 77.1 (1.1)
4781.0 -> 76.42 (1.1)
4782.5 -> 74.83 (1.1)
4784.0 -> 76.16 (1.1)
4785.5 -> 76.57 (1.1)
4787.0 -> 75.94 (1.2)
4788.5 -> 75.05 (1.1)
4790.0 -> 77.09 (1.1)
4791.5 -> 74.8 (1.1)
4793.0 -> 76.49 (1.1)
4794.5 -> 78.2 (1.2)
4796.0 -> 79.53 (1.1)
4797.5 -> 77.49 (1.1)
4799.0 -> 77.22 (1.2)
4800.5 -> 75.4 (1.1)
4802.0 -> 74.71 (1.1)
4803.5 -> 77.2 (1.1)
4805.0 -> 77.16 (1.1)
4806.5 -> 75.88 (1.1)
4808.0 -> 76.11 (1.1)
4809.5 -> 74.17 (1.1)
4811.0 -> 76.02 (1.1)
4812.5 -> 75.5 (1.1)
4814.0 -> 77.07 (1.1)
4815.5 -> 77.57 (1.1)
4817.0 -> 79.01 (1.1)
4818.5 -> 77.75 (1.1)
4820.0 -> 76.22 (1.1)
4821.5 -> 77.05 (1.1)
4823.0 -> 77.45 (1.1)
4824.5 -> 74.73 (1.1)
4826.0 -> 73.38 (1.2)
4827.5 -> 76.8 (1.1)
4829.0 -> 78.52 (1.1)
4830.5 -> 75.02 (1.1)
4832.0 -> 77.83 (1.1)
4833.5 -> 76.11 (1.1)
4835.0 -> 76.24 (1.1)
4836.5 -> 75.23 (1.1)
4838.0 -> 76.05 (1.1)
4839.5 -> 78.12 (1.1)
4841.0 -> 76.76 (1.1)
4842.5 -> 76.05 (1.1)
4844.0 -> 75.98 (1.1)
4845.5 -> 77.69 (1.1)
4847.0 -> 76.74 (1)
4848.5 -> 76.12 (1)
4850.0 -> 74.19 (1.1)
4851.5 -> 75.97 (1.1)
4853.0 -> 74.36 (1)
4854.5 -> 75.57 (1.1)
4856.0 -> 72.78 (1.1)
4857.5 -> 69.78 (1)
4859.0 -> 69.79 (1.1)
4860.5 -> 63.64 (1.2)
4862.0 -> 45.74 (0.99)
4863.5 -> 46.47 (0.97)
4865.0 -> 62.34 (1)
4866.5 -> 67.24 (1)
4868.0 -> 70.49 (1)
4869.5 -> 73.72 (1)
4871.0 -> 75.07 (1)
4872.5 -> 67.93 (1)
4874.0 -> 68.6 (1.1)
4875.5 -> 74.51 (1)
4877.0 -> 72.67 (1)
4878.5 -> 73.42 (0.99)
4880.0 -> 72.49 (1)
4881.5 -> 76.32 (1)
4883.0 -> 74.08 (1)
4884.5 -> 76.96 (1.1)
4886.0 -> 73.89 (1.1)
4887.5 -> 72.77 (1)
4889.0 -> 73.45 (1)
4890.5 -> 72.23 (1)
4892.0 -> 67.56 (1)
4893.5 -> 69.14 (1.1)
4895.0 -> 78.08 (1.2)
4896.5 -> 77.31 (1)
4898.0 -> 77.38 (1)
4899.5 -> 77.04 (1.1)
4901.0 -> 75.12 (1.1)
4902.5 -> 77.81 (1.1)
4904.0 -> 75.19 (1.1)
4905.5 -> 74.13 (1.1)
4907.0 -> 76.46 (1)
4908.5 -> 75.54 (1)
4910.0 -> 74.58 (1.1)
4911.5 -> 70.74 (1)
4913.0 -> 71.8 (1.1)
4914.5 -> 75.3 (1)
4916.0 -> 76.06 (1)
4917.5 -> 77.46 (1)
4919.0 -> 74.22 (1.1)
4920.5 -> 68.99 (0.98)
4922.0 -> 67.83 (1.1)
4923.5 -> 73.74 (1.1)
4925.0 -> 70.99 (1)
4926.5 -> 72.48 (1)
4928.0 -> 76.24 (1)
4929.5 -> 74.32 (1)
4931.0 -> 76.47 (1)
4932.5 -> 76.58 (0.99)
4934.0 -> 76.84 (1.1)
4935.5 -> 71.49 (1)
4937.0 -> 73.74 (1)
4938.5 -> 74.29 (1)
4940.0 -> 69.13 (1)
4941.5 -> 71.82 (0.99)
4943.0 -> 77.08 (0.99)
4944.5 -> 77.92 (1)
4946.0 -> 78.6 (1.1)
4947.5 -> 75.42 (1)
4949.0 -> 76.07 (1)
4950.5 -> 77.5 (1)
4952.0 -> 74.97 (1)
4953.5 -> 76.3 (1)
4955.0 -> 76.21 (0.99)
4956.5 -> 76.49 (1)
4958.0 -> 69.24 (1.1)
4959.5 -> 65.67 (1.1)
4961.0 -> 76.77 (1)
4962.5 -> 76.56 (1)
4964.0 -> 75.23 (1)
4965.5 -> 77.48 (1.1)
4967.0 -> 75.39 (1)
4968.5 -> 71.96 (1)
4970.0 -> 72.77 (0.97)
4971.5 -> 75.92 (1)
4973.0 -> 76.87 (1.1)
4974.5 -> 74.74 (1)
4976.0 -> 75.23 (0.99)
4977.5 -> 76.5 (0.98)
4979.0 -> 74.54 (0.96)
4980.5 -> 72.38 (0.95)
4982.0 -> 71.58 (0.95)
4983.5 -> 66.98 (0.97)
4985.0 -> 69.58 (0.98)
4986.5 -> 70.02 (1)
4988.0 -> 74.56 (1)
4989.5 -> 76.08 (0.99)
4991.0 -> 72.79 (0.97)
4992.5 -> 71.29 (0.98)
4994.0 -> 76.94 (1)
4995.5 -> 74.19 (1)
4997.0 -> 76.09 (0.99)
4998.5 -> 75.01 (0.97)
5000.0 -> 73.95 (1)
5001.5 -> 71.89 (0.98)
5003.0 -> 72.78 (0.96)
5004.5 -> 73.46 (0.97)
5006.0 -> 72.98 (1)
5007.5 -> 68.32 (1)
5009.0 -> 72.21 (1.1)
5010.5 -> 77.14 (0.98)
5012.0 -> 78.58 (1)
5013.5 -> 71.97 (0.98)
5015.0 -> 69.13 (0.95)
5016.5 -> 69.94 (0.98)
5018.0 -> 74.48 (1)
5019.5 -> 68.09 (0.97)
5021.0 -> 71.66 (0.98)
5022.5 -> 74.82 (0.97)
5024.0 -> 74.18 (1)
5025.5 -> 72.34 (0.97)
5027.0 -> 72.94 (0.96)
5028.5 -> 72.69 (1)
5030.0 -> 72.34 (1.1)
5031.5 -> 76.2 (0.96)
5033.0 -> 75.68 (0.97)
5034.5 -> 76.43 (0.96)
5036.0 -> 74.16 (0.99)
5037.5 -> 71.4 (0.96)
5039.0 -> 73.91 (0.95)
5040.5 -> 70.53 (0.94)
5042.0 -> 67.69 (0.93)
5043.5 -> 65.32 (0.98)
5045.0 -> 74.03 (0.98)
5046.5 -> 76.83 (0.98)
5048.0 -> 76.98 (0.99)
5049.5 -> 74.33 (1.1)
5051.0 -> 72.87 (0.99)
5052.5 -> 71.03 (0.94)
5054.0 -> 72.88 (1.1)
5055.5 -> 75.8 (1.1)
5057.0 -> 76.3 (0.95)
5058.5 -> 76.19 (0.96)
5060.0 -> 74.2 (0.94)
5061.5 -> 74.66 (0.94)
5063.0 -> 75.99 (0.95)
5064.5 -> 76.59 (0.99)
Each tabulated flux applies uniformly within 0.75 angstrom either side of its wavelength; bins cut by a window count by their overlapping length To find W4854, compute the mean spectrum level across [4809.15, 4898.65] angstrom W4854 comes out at 73.3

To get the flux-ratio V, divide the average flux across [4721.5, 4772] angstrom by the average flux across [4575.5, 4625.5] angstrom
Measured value 1.0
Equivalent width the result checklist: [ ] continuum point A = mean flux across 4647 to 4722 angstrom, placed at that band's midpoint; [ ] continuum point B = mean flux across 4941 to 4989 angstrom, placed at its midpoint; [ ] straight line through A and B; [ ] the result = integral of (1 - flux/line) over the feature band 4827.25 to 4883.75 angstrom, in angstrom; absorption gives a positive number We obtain 1.9 angstrom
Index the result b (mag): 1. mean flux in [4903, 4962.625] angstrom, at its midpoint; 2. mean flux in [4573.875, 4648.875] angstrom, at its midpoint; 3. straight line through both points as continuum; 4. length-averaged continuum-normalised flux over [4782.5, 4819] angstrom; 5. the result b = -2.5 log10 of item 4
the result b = -0.02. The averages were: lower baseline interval 75.9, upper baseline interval 74.3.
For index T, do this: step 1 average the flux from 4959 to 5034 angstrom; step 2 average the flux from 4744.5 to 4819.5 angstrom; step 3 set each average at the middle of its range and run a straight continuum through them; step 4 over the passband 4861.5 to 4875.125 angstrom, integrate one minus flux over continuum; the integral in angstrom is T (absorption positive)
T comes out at 1.9 angstrom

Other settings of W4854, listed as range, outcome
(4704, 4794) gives 76.2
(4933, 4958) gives 75.1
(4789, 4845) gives 76.5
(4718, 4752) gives 76.7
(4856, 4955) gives 72.7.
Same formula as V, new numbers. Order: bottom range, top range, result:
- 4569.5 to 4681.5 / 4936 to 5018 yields 0.98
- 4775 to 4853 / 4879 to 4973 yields 0.97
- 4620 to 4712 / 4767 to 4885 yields 0.98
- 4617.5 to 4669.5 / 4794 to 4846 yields 1.01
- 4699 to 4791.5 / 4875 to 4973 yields 0.98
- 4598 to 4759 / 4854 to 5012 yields 0.96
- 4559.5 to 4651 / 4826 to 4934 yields 0.96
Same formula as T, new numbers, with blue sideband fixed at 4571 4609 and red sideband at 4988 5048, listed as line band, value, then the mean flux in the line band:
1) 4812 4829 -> -0.6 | 76.7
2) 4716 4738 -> -0.4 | 76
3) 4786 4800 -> -0.5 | 76.8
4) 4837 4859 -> -0.4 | 75.2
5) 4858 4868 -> 1.8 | 60.3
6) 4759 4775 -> -0.3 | 75.8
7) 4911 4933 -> 0.0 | 73.5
